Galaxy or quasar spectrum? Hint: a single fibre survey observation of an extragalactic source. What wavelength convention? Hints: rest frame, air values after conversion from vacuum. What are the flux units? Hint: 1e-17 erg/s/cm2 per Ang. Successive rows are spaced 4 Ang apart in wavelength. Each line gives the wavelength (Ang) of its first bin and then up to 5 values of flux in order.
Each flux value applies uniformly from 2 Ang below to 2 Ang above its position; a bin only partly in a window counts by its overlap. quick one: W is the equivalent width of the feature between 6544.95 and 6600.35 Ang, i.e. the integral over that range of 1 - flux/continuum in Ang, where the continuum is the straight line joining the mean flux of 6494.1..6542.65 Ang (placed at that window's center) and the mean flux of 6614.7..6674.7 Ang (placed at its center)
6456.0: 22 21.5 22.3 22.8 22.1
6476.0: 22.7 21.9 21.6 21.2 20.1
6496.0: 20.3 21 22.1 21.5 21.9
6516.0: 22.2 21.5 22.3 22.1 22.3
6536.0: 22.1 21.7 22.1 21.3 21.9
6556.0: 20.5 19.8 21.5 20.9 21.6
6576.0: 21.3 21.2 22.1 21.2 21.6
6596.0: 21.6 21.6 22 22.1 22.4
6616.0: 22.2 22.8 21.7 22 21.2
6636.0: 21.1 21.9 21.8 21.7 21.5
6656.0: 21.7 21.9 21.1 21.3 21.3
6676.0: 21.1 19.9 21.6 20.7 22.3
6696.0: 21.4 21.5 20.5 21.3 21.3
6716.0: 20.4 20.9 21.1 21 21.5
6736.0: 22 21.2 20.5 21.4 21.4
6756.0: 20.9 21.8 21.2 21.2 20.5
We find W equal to 1.07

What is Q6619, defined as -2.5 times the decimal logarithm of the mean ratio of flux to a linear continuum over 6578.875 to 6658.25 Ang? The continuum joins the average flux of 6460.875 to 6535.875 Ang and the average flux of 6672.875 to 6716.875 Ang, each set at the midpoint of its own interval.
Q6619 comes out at -0.020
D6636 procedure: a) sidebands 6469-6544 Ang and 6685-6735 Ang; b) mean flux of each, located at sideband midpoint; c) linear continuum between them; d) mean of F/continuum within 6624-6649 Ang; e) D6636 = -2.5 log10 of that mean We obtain -0.01 mag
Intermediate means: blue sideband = 21.7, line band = 21.6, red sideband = 21.2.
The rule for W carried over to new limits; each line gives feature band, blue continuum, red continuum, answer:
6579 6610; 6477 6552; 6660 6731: -0.4 Ang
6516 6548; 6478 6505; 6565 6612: -1.0 Ang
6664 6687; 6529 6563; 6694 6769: 0.3 Ang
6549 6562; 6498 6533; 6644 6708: 0.6 Ang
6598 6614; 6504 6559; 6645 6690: -0.4 Ang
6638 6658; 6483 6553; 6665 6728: -0.4 Ang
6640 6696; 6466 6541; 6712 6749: -0.3 Ang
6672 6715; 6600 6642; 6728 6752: 0.8 Ang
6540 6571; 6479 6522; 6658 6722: 0.2 Ang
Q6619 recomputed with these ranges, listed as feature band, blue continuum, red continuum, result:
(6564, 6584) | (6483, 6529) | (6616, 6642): 0.02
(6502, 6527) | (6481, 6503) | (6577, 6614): -0.04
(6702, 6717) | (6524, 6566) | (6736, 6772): 0.02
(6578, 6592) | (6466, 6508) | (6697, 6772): -0.01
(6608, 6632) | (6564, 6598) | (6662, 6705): -0.04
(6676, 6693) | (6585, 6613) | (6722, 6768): 0.02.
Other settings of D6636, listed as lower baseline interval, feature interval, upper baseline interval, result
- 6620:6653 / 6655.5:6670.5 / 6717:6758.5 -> 0.00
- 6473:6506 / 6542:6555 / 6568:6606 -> -0.01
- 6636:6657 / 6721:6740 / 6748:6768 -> 0.00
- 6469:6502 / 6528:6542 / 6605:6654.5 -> -0.02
